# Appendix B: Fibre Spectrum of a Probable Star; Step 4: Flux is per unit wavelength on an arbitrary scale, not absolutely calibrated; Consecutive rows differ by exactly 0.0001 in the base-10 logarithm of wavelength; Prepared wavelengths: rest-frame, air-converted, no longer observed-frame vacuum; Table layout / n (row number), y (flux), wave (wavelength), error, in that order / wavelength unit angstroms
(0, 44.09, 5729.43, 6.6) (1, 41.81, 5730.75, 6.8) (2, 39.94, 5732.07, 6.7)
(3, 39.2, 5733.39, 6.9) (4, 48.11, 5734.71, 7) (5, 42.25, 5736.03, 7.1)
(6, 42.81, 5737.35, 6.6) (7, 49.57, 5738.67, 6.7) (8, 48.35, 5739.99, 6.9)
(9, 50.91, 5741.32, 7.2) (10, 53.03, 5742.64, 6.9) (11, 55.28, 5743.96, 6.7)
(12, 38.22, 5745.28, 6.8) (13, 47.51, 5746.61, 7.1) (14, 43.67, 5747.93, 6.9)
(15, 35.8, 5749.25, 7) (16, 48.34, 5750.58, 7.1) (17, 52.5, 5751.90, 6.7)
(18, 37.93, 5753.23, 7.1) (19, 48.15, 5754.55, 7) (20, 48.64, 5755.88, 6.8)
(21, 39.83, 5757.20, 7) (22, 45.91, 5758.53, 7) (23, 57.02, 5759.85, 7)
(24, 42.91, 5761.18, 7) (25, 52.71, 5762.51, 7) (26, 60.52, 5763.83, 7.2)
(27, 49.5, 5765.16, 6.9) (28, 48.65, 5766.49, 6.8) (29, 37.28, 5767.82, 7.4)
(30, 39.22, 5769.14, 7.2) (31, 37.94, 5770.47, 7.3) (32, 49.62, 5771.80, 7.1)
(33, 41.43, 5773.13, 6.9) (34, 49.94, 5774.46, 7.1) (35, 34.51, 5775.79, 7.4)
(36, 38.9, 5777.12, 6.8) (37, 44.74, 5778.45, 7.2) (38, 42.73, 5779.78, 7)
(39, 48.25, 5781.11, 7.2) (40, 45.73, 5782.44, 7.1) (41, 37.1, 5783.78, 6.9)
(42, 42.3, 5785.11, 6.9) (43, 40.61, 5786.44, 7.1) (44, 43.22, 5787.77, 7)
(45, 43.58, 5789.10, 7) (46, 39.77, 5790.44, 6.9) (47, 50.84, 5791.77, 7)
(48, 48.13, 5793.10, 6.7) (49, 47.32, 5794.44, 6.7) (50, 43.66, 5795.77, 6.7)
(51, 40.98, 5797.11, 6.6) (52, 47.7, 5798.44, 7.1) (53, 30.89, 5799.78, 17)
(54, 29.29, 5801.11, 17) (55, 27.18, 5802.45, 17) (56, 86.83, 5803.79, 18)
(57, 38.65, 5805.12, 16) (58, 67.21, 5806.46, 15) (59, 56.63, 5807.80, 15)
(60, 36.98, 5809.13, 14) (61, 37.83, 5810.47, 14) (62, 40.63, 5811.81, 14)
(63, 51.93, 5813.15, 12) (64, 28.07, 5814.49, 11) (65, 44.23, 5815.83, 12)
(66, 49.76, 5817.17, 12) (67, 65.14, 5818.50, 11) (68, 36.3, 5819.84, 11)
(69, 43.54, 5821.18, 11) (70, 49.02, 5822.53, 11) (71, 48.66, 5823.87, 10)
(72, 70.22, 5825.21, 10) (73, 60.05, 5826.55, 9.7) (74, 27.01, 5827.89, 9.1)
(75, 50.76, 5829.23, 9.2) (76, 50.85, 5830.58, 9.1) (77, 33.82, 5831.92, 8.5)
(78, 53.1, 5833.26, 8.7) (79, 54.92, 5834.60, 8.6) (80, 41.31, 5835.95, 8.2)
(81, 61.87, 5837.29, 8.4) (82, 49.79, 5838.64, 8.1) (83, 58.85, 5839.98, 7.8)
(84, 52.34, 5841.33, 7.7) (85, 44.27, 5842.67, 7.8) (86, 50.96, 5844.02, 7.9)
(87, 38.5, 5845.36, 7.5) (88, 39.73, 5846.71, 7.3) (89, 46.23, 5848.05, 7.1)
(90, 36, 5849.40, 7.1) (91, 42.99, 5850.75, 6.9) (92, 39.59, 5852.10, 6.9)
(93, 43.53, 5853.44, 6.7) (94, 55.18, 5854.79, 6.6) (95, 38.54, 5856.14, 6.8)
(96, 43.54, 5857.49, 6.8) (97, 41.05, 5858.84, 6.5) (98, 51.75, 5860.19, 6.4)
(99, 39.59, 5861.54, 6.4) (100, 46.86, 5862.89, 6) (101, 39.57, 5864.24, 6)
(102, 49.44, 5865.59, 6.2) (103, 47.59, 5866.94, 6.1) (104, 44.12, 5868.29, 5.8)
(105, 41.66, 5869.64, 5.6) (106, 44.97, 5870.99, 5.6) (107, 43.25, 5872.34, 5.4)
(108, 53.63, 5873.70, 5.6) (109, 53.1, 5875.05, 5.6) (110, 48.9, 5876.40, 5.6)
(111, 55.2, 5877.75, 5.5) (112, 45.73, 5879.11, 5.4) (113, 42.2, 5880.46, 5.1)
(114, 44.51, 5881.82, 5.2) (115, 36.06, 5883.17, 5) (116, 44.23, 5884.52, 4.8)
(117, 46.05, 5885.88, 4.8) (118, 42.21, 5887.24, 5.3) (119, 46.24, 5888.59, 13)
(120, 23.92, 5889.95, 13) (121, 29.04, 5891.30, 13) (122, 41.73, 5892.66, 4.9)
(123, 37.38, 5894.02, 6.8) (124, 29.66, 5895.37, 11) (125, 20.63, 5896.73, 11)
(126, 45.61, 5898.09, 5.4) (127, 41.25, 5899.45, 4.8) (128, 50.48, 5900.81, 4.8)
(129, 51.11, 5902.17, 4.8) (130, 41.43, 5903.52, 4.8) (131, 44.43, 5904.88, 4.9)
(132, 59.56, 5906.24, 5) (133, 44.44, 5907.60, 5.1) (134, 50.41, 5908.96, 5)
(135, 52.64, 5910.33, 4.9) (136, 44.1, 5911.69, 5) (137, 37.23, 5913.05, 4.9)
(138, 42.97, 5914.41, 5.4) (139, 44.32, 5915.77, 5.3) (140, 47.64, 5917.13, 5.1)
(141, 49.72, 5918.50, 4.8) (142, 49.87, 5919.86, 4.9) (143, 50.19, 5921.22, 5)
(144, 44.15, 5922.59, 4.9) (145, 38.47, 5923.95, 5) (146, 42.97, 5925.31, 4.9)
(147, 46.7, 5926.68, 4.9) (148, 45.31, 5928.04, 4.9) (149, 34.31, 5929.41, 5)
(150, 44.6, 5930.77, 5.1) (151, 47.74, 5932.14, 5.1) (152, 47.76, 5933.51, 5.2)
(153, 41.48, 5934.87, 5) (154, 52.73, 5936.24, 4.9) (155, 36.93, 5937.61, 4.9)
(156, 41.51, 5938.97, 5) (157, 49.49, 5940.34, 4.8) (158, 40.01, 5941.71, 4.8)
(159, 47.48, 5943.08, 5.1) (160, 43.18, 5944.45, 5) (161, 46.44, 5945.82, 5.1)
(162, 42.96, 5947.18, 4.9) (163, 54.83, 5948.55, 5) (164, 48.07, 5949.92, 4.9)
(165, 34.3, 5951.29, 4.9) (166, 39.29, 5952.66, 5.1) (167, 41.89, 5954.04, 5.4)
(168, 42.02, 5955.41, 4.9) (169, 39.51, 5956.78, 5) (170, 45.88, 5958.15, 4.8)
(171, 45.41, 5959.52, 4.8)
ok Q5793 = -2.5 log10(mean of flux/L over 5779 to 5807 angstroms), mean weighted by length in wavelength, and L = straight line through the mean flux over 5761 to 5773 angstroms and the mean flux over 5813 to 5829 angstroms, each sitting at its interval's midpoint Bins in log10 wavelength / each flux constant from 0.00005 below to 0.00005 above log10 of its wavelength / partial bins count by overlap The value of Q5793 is 0.06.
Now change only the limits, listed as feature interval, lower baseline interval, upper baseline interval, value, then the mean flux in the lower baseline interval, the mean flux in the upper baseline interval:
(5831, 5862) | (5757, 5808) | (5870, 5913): -0.04 mag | 45.3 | 43.6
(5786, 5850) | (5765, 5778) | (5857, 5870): -0.07 mag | 42.5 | 44.6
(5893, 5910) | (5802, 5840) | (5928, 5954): 0.06 mag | 49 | 44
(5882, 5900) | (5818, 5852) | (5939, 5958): 0.22 mag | 48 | 43.8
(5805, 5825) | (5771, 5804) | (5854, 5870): -0.08 mag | 43.2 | 45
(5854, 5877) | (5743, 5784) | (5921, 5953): -0.03 mag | 45.3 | 44.2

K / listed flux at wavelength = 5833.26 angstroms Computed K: 53.1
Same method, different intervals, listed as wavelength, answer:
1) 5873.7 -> 53.63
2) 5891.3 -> 29.04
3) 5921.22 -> 50.19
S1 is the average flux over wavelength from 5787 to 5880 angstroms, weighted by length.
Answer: 46.4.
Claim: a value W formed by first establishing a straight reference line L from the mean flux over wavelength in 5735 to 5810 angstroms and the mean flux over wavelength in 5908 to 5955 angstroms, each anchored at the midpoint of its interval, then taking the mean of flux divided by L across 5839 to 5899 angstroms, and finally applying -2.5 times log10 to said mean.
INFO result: 0.04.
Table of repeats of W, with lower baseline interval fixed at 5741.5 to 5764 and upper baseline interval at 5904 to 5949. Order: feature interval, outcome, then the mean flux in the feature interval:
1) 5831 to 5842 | -0.10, 50.8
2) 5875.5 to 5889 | 0.02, 45.3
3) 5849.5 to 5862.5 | 0.06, 43.7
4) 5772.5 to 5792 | 0.10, 42.7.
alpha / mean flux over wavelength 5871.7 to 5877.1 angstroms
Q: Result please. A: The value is 49.8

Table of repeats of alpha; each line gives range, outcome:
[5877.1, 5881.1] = 47.7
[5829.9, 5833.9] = 45.8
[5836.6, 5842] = 55.7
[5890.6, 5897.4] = 31.7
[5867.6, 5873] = 43.6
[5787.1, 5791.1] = 42.2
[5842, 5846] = 44.7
